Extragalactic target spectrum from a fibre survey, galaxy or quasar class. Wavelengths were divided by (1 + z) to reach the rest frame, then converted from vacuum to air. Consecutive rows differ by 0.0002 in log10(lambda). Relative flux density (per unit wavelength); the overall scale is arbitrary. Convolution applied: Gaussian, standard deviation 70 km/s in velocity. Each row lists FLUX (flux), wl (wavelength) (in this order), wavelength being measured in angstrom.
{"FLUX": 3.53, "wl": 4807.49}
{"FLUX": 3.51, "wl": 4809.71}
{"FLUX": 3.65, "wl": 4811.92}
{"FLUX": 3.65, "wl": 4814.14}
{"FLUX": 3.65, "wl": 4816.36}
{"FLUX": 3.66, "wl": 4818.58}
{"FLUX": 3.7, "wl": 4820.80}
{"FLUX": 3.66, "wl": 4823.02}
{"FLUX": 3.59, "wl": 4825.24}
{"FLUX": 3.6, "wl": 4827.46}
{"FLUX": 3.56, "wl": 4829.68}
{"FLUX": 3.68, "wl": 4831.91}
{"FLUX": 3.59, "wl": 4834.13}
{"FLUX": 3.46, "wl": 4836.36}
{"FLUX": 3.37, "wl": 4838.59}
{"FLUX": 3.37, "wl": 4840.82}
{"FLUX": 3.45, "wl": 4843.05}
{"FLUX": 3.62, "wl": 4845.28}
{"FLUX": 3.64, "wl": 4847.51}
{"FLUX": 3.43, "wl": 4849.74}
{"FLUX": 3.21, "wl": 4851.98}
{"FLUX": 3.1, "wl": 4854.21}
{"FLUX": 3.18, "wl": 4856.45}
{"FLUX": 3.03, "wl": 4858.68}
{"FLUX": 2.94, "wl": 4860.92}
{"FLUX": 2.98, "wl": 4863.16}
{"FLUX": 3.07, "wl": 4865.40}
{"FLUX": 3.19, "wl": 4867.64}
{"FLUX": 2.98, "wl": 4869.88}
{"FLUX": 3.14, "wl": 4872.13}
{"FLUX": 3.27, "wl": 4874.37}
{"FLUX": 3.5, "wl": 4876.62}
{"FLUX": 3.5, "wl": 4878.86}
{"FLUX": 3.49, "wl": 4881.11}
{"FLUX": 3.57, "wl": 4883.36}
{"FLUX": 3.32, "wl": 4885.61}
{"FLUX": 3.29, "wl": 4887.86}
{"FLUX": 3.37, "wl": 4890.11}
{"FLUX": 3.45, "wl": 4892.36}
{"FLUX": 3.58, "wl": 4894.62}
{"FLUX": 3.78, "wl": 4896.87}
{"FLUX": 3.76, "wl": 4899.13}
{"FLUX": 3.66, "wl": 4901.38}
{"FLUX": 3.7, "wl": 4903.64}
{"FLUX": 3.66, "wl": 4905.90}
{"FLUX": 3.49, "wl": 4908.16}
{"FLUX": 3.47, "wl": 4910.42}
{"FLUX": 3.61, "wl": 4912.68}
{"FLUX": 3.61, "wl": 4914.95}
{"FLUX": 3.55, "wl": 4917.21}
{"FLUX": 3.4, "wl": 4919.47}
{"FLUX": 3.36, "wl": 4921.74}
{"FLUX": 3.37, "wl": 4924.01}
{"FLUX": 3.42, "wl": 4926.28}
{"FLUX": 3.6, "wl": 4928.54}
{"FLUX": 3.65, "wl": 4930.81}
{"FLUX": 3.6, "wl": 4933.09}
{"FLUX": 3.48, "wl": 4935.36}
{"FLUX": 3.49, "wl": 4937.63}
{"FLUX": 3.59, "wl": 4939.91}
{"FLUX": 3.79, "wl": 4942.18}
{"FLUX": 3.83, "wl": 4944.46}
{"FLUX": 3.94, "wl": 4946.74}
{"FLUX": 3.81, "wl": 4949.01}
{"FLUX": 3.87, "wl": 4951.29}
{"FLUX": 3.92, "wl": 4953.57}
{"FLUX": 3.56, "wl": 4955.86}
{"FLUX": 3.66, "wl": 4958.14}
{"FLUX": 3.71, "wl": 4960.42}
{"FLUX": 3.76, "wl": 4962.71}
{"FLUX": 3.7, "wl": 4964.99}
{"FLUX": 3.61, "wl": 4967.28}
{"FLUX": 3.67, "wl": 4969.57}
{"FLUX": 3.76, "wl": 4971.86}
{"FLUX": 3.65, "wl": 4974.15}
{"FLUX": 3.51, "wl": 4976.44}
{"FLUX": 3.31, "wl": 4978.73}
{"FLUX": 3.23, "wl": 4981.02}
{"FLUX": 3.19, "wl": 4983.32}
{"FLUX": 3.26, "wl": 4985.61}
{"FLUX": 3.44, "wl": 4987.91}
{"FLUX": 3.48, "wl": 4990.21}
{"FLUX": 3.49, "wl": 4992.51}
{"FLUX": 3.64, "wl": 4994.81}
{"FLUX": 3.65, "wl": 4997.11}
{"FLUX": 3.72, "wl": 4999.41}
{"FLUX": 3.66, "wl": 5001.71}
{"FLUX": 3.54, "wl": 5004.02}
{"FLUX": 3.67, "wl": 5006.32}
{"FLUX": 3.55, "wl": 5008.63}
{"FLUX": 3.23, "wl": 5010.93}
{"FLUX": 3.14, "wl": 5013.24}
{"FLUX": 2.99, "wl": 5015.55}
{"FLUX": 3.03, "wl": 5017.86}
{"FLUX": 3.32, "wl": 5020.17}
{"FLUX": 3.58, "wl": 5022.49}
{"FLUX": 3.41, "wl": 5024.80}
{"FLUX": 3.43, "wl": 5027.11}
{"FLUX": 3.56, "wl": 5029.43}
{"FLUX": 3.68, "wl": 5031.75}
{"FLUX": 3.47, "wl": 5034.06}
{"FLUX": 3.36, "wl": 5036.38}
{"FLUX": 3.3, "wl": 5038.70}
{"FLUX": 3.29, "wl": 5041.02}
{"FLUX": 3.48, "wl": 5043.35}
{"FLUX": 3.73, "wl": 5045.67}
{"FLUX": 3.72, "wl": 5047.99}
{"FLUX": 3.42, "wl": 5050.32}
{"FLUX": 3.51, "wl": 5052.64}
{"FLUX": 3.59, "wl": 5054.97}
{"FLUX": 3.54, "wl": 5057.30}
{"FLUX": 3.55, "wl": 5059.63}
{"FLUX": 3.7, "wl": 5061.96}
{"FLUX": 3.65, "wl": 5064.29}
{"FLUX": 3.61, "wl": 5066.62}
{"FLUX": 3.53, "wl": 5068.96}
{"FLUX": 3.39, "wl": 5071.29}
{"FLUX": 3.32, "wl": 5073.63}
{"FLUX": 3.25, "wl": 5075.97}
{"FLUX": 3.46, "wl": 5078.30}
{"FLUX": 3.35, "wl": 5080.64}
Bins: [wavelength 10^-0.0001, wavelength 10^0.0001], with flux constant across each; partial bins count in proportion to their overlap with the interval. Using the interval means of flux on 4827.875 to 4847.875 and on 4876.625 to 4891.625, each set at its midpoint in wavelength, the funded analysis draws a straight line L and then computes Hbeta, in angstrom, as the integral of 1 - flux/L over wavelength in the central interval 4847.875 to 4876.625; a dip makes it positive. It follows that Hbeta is 2.7 angstrom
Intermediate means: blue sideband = 3.52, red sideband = 3.43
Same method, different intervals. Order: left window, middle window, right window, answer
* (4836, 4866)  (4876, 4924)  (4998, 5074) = -2.9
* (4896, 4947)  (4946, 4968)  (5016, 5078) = -1.2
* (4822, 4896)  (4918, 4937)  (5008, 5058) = -0.5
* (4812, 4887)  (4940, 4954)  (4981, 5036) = -1.7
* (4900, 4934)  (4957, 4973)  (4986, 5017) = -0.9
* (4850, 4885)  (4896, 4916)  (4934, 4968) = -1.1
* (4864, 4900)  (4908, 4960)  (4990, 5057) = -3.0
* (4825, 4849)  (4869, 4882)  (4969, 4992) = 0.7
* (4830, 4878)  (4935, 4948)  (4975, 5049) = -1.2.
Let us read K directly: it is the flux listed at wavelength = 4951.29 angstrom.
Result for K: 3.87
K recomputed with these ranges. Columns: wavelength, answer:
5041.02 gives 3.29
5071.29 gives 3.39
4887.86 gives 3.29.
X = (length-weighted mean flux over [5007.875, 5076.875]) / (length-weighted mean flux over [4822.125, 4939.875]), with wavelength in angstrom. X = 1.0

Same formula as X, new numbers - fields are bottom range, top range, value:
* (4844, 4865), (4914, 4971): 1.13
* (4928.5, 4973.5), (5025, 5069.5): 0.95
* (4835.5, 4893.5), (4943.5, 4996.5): 1.09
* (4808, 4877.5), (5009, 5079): 1.01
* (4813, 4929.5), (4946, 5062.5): 1.02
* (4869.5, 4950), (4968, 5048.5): 0.98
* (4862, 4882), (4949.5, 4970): 1.15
